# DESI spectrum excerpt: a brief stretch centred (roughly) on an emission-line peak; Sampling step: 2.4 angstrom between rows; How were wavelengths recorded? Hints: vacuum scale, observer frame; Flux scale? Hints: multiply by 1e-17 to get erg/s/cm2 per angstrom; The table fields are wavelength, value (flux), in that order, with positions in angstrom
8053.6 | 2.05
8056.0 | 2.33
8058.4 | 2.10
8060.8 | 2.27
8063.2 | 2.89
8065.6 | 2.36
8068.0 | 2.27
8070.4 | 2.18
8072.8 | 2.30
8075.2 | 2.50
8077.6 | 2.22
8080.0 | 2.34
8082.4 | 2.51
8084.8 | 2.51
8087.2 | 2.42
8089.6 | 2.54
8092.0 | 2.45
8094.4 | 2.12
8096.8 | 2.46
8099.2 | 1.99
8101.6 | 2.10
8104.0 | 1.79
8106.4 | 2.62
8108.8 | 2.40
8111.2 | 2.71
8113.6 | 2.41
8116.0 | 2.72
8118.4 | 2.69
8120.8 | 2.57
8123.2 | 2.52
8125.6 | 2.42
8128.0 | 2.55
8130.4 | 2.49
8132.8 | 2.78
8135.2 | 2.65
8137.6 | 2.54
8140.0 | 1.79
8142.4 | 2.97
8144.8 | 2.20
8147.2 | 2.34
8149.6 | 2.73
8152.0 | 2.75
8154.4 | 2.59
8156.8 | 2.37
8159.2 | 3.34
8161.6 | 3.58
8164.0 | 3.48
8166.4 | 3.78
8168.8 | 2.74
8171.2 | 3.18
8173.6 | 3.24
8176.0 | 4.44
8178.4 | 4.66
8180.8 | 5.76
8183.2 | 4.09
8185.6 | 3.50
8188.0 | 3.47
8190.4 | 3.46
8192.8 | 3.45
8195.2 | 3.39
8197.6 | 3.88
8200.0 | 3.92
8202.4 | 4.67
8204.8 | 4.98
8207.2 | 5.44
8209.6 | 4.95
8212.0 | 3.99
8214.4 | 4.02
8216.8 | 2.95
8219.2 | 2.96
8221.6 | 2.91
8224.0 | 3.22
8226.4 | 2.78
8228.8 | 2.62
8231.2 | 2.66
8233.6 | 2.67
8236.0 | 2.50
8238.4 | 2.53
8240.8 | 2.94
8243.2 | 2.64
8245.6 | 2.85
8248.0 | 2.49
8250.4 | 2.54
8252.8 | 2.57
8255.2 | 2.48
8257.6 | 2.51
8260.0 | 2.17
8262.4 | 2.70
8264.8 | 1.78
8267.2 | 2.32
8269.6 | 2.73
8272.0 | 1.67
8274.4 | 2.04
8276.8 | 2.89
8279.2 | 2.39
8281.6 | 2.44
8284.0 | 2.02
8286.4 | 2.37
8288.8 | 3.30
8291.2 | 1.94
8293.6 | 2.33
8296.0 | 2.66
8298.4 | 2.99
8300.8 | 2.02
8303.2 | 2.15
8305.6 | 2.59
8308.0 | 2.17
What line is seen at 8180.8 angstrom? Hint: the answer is H-alpha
